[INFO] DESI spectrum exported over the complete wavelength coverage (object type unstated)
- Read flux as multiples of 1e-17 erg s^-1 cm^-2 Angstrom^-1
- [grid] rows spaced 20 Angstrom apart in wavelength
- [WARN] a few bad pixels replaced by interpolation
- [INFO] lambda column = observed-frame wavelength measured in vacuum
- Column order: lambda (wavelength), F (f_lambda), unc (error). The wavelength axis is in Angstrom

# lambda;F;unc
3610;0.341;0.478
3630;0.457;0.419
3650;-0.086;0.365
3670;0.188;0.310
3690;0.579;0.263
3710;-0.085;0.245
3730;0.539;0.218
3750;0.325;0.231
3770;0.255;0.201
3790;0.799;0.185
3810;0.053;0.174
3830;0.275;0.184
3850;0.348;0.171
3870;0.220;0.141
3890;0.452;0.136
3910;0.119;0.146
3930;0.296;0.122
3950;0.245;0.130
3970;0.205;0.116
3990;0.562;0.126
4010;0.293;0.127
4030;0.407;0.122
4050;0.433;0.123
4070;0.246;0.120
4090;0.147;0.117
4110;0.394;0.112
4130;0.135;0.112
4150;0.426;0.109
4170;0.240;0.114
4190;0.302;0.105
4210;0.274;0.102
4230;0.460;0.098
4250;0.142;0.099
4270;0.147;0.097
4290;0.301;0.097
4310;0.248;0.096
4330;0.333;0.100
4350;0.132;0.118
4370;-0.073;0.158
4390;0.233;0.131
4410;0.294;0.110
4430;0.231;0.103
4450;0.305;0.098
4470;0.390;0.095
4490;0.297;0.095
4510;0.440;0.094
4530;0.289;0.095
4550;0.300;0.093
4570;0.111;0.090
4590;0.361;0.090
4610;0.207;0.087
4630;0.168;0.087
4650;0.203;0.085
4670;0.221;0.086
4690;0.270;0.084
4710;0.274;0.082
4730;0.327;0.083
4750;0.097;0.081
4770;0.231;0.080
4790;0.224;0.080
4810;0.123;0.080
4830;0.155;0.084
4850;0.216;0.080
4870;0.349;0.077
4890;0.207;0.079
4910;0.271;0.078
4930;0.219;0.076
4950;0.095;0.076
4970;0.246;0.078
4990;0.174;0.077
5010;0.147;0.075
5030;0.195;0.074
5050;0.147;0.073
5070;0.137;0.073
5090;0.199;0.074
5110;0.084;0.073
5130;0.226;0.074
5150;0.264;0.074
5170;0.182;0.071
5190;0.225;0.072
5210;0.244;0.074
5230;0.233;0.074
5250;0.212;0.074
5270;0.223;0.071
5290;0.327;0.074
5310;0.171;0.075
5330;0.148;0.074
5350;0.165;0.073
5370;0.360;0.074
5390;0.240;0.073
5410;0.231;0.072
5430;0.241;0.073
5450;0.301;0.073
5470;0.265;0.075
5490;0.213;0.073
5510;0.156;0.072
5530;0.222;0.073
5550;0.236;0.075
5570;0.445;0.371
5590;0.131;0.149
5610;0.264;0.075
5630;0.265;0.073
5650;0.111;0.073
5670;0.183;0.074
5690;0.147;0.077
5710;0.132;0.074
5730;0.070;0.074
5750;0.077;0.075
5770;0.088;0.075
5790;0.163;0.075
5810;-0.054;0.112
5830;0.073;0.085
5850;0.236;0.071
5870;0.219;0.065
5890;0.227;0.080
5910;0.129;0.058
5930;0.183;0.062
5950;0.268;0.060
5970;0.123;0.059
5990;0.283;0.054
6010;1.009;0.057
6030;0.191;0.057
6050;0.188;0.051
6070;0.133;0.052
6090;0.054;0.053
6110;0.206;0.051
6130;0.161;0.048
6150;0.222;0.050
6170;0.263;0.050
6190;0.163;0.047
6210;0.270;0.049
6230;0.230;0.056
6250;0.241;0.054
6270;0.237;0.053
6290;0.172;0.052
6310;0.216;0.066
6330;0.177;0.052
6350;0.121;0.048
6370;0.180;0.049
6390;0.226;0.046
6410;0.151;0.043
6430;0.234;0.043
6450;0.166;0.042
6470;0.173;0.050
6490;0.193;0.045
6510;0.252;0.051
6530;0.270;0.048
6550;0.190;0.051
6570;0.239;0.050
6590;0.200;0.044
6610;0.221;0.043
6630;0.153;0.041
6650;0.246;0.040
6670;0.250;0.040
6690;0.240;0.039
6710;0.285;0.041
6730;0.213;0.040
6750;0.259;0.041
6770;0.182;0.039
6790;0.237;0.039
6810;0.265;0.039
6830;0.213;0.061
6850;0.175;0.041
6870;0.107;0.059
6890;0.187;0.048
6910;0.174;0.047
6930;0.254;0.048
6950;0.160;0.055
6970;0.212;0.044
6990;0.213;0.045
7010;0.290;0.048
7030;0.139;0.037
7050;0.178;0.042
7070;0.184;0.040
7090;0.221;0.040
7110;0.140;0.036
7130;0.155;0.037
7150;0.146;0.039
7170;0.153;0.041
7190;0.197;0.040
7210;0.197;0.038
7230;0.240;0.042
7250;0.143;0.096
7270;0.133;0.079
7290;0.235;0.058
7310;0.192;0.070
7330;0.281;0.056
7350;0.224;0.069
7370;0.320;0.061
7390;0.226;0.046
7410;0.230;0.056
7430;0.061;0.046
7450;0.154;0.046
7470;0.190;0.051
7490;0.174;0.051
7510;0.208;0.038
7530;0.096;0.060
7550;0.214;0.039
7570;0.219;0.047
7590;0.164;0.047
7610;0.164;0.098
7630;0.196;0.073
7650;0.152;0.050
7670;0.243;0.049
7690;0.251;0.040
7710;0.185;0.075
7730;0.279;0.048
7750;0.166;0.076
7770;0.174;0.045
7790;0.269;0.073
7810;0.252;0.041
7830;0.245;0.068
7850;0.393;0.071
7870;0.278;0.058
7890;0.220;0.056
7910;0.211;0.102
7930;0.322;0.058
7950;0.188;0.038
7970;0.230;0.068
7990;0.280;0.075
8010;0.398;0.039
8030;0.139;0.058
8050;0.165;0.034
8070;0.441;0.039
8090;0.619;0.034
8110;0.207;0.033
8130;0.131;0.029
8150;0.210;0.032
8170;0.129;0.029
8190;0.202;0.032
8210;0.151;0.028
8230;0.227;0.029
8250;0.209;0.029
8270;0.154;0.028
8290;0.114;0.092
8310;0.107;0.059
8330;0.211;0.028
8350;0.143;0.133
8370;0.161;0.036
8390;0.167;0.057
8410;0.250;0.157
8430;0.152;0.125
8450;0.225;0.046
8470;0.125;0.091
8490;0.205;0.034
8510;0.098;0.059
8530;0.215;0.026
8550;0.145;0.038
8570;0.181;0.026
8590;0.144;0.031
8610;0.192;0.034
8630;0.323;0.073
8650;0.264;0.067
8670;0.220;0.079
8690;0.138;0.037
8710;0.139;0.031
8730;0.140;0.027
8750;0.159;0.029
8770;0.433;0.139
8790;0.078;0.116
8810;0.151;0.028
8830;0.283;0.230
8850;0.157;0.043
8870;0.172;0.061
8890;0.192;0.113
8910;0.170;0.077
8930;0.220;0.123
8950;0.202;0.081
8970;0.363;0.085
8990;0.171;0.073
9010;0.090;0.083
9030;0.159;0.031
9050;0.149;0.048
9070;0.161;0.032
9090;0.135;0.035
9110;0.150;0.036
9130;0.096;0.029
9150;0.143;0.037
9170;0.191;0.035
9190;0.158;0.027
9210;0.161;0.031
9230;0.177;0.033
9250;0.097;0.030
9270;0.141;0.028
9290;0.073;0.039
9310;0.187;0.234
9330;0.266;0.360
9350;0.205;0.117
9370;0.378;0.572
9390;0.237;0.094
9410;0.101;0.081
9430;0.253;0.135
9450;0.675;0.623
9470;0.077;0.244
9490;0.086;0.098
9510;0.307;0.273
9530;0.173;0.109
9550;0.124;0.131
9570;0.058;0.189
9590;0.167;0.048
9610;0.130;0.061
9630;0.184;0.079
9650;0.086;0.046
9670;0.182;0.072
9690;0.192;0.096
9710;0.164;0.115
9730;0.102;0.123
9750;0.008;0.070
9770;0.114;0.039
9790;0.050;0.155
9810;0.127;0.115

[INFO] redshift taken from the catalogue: 0.613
